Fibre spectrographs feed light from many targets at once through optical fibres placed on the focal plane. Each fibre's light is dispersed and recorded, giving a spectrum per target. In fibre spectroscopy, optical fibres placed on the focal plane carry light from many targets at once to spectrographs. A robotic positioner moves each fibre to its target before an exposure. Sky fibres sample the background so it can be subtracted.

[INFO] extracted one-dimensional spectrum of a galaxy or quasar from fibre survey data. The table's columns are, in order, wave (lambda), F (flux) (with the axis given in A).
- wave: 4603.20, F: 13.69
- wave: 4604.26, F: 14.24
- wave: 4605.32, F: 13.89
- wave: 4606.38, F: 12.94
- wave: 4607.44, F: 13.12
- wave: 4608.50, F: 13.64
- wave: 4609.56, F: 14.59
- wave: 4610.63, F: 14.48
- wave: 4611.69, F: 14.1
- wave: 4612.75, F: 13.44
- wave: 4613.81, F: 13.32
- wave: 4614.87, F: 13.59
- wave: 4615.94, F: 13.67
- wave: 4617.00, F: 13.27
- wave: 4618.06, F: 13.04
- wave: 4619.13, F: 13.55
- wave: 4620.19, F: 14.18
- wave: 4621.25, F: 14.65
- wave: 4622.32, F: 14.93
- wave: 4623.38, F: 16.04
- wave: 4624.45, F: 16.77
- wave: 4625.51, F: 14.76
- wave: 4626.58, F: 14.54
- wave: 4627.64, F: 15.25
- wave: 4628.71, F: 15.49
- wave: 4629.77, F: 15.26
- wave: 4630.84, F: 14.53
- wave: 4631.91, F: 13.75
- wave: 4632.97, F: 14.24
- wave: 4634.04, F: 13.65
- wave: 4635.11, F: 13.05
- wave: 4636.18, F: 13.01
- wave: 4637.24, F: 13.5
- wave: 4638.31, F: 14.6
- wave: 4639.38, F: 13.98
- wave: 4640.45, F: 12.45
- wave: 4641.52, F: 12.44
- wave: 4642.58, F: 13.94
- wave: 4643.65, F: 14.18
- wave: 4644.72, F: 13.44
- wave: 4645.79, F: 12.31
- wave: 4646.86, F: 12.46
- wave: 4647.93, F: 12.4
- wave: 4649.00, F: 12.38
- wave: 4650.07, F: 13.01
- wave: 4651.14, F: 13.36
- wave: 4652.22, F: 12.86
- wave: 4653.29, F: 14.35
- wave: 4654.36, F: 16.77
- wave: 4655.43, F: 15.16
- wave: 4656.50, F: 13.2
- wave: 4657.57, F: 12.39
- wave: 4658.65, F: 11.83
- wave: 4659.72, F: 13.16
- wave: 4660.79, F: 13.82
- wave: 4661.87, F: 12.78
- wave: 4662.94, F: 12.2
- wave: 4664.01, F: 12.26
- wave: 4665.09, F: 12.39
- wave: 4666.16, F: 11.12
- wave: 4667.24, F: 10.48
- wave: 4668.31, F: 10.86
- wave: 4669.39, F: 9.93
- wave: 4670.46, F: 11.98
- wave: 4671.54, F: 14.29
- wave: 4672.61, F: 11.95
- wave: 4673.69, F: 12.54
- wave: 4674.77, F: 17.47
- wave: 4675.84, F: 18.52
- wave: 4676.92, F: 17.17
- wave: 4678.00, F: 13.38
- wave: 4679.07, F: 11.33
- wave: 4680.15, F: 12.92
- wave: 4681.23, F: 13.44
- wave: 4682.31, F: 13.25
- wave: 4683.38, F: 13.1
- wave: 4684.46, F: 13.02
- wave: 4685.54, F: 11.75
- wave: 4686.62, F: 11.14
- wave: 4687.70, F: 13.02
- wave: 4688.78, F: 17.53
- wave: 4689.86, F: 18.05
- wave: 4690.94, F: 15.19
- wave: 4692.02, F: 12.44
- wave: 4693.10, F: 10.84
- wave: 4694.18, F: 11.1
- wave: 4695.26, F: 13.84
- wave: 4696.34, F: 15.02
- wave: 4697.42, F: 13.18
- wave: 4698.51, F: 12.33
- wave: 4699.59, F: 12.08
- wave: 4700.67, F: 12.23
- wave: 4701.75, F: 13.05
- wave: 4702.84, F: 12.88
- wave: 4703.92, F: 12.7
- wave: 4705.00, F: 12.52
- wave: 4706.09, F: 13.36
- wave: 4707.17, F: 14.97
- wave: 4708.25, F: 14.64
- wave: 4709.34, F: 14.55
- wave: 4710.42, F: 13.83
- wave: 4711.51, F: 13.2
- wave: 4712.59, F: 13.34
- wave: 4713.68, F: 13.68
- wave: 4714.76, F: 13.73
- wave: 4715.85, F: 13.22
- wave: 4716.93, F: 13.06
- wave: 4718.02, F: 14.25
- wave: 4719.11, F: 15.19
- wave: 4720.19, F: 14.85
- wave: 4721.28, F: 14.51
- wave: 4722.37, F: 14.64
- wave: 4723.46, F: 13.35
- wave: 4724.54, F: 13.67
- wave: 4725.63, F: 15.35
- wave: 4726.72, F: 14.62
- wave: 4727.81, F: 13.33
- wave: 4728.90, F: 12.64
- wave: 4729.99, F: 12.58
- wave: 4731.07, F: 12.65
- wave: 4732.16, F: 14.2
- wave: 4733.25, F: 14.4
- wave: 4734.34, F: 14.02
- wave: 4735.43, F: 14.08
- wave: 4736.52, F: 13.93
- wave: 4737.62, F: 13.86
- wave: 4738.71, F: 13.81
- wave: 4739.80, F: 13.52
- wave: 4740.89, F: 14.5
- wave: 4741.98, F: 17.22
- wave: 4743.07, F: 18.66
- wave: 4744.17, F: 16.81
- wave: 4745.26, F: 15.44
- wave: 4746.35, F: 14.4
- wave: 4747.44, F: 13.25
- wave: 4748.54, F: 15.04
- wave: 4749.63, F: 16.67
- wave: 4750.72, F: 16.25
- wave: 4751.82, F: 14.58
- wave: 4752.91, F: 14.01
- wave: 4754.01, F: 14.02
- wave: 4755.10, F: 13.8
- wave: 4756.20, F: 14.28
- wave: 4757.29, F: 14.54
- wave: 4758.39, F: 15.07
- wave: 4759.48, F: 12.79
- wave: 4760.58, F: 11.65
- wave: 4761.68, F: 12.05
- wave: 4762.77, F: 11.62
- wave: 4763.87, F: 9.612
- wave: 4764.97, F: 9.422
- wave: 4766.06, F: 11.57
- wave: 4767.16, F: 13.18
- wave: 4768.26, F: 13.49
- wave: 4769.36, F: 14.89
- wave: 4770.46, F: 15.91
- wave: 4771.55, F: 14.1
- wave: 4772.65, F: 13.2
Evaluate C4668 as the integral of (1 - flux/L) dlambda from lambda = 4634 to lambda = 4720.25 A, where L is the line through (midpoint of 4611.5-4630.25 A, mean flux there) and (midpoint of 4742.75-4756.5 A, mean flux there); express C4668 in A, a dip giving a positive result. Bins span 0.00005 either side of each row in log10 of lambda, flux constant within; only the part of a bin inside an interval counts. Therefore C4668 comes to 8.2 A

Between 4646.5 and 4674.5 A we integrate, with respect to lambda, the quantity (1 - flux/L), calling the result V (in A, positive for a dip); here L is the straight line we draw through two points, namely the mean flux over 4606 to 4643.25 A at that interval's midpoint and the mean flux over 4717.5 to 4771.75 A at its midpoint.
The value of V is 2.6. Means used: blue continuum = 14.1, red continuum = 14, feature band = 12.7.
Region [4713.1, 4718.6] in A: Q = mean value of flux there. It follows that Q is 13.6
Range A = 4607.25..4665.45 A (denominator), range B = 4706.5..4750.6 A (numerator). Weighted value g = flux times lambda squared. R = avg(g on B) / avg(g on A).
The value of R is 1.1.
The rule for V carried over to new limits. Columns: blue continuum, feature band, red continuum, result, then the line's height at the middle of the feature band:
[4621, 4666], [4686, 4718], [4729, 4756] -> 1.7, 14.3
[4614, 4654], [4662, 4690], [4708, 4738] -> 1.4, 13.9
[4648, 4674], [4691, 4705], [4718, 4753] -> 0.9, 13.6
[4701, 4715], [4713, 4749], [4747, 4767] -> -2.3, 13.5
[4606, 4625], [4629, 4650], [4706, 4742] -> 0.9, 14.1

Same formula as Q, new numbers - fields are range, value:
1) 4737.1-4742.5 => 14.6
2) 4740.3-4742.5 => 15.8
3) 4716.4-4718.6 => 13.6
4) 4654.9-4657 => 14.2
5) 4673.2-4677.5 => 16.4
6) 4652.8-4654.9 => 15.6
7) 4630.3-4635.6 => 13.8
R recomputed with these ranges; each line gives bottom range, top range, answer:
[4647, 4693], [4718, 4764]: 1.10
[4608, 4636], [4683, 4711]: 0.97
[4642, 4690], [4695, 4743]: 1.07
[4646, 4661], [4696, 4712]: 1.02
